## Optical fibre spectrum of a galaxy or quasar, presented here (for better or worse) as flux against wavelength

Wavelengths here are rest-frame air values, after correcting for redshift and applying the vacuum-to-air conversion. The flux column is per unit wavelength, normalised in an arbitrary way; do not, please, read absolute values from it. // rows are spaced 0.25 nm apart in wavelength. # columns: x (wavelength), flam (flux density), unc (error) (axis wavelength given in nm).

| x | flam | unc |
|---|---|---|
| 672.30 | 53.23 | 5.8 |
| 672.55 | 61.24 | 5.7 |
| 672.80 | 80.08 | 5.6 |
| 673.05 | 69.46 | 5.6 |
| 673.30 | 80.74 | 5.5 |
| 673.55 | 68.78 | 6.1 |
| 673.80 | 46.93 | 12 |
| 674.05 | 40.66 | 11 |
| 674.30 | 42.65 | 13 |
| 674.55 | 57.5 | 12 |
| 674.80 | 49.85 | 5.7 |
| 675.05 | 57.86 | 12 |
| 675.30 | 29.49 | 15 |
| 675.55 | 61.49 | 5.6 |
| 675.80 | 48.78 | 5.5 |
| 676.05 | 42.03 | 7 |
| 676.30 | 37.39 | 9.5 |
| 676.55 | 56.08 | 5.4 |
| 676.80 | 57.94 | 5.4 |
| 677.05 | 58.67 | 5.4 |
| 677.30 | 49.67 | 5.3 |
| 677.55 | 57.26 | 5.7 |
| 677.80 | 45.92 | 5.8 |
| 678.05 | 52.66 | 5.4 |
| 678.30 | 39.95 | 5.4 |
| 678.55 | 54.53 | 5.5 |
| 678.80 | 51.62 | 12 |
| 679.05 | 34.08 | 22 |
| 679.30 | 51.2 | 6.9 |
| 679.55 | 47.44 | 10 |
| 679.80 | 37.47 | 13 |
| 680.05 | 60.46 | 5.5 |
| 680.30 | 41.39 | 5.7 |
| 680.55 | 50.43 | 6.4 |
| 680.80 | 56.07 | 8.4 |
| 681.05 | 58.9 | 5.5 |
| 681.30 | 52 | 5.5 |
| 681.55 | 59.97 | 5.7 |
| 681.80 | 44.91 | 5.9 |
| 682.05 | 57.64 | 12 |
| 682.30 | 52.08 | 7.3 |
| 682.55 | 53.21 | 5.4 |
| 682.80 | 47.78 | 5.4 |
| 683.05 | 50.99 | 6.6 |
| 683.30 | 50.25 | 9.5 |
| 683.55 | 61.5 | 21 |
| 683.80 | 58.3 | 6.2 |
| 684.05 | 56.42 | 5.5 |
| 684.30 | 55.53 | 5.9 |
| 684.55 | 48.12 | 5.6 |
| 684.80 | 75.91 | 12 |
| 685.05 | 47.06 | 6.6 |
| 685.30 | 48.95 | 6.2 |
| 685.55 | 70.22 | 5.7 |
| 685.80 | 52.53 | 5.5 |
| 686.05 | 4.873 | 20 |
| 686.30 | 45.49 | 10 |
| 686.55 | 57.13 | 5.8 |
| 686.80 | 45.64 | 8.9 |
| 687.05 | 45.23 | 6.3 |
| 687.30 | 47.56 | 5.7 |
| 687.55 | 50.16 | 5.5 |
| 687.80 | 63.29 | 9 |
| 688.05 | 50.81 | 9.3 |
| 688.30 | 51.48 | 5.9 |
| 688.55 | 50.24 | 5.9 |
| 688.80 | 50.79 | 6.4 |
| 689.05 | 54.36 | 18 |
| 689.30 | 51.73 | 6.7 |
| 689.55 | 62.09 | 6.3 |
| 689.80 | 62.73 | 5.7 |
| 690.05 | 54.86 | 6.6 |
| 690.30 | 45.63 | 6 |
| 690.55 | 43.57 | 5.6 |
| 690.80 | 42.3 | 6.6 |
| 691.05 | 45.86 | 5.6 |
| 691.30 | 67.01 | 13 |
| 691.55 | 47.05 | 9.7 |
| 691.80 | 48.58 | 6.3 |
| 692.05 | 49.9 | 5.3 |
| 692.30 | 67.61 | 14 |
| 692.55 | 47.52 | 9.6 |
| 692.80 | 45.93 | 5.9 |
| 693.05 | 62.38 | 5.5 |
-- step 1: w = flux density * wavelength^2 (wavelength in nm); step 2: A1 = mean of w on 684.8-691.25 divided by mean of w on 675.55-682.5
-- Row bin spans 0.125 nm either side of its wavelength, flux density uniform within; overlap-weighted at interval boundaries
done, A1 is 1.03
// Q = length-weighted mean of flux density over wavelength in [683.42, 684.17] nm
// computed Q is 58.7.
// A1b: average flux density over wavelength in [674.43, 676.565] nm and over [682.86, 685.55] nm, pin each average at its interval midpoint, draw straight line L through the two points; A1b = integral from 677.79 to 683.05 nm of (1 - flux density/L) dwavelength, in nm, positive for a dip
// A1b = 0.26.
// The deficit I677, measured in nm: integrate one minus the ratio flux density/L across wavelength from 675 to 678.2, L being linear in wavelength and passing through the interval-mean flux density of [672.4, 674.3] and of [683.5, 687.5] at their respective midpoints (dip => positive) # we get 0.50 nm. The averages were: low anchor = 62.4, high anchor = 51.1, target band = 50.1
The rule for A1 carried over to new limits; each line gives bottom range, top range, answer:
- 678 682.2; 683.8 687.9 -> 1.04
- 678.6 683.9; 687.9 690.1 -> 1.08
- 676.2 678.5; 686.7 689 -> 1.03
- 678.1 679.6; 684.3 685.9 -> 1.24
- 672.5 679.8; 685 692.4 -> 1.01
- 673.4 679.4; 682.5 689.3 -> 1.06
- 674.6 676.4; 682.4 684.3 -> 1.17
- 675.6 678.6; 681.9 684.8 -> 1.11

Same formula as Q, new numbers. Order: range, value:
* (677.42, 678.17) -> 51.9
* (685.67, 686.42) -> 34.5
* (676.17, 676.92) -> 50.4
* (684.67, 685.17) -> 61.5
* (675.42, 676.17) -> 50.7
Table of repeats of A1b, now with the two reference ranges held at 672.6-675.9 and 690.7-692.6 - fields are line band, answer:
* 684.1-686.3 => 0.15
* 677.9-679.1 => 0.18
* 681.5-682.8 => 0.05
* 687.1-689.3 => 0.04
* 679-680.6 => 0.26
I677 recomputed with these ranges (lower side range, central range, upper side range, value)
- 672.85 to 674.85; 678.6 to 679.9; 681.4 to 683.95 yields 0.243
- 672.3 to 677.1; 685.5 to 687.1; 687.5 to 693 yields 0.254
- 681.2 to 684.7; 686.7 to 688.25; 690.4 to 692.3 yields 0.038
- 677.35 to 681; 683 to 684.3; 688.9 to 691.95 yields -0.145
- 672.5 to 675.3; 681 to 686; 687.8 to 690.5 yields 0.094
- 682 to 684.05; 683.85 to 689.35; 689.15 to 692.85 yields 0.214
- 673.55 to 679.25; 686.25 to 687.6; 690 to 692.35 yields 0.043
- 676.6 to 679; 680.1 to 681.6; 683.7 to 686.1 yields -0.025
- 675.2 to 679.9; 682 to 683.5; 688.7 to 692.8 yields -0.069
